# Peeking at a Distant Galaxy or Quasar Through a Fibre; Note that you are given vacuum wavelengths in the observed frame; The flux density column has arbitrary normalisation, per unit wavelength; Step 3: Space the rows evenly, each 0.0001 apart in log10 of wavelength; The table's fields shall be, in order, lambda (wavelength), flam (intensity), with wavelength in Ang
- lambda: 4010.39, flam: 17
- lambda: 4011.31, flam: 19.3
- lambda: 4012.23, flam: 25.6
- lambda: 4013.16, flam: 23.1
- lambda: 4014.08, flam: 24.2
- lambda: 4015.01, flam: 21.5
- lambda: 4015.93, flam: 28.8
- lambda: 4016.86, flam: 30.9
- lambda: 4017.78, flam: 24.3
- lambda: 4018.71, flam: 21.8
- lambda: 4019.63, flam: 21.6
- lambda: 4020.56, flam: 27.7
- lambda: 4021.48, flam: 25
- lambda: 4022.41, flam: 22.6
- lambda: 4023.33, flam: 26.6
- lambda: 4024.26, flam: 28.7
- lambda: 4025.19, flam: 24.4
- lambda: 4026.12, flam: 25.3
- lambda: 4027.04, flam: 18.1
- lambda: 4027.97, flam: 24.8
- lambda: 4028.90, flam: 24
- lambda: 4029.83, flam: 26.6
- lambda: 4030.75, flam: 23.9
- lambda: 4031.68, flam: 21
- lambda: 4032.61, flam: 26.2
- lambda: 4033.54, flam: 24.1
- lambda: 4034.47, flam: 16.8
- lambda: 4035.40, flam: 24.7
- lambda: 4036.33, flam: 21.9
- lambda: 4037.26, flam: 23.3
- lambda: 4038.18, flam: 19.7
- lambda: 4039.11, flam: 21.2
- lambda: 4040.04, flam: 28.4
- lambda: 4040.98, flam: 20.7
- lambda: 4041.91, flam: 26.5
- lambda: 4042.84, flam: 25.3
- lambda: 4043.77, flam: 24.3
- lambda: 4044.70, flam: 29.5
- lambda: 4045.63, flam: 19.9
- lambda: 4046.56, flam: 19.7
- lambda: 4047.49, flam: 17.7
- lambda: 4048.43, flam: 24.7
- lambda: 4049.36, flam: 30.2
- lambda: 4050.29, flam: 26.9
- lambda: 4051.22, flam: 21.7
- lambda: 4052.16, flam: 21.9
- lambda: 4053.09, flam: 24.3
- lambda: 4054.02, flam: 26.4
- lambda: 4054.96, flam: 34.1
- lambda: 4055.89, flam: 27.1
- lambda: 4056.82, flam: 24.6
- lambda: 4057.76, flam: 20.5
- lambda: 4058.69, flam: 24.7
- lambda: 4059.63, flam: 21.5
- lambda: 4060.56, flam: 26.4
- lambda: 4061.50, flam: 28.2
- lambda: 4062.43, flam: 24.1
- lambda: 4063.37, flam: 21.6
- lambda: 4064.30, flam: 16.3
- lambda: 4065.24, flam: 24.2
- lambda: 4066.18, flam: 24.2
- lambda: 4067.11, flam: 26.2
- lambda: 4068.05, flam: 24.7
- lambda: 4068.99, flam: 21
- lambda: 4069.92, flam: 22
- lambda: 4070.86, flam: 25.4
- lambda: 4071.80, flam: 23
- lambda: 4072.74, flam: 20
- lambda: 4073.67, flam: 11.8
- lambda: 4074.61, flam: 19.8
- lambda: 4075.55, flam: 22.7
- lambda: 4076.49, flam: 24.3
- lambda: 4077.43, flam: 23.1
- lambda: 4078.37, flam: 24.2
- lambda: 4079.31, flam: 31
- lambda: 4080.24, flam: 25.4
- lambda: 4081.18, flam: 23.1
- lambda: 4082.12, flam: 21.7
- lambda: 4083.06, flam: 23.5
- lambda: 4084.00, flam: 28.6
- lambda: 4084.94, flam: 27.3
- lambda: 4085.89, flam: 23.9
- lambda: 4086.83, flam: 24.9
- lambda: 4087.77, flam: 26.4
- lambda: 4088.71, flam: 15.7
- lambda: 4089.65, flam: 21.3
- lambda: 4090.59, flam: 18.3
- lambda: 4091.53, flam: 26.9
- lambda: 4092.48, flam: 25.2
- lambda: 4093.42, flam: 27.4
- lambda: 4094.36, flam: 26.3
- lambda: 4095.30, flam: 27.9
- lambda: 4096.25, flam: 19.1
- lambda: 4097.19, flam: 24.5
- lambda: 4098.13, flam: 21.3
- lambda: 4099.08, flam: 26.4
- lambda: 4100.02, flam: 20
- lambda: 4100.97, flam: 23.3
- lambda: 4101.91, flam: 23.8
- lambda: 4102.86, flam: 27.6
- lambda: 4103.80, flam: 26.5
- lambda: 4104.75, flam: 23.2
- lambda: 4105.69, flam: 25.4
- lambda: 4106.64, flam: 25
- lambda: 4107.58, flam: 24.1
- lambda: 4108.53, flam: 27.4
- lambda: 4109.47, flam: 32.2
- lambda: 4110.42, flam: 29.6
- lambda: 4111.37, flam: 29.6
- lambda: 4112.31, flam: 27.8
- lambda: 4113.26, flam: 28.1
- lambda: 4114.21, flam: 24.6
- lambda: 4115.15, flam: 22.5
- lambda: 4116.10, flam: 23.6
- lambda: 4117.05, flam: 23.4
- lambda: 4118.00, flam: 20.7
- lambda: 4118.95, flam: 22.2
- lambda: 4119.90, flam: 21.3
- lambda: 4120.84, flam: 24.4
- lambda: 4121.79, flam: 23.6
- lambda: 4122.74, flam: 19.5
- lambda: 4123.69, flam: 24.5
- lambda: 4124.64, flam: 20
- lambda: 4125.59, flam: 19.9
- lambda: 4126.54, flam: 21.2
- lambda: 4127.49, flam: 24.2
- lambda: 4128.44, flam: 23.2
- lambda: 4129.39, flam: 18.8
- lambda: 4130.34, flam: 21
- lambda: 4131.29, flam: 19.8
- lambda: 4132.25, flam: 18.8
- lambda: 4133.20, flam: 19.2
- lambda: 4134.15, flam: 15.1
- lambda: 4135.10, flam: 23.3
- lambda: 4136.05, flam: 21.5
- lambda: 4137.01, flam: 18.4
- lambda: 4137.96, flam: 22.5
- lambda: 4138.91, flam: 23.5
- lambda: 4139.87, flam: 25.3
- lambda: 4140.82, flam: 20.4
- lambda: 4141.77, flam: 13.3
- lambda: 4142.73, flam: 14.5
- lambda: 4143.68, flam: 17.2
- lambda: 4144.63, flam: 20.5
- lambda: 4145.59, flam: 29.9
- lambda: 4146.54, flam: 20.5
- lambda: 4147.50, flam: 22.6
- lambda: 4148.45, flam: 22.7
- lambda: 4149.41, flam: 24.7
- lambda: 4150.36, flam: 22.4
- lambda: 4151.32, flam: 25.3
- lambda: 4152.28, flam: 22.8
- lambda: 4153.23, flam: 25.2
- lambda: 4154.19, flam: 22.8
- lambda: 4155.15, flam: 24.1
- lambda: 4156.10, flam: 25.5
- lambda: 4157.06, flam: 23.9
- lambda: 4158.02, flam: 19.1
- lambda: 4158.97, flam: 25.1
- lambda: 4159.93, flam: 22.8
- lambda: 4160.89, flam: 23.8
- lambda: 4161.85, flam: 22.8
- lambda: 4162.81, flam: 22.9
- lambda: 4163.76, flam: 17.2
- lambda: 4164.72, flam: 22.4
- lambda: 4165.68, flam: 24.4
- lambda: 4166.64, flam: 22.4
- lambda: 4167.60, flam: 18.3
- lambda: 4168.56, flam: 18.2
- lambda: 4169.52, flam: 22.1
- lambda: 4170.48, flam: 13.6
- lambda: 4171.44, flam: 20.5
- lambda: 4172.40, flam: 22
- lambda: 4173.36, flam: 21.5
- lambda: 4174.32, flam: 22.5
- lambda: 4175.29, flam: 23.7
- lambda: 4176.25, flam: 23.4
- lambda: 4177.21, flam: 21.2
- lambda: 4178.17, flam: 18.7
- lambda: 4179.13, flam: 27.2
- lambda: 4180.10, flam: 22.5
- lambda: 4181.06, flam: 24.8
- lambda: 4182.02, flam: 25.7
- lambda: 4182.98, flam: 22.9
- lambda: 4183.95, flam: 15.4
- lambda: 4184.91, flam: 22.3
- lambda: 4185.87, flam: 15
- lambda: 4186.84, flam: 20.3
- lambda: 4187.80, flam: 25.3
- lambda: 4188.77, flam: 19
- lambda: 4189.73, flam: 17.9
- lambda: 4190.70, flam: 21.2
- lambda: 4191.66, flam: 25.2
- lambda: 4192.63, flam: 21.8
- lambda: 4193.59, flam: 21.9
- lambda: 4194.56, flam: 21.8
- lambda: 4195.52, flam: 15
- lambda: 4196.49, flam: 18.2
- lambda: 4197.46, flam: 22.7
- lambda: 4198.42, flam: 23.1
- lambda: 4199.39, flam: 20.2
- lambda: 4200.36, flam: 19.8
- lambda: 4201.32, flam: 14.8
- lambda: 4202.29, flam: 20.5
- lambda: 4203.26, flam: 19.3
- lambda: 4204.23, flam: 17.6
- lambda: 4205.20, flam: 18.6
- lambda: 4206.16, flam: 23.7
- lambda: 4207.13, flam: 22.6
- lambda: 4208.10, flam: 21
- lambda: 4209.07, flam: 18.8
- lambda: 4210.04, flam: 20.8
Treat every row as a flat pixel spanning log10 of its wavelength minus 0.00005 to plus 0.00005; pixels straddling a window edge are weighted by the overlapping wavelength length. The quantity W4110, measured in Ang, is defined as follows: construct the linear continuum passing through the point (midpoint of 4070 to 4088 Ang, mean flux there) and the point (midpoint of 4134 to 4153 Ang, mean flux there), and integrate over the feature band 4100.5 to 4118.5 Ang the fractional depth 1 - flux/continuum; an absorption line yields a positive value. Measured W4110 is -2.5 Ang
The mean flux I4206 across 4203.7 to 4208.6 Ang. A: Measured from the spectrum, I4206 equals 20.7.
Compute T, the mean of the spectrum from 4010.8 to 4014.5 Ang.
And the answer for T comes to 23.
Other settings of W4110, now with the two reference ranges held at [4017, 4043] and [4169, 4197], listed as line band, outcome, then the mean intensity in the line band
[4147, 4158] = -1.0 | 23.6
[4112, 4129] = -0.6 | 23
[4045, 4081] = -0.5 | 23.6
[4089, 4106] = -1.1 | 24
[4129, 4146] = 1.4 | 20.1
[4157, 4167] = -0.4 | 22.4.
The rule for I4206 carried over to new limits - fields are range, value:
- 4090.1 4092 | 22.6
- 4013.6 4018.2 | 26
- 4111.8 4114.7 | 26.9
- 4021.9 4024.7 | 25.9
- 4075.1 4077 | 23.5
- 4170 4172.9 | 18.7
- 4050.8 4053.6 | 22.7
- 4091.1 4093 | 26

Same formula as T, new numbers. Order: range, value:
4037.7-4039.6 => 20.7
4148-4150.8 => 23.3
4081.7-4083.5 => 22.6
